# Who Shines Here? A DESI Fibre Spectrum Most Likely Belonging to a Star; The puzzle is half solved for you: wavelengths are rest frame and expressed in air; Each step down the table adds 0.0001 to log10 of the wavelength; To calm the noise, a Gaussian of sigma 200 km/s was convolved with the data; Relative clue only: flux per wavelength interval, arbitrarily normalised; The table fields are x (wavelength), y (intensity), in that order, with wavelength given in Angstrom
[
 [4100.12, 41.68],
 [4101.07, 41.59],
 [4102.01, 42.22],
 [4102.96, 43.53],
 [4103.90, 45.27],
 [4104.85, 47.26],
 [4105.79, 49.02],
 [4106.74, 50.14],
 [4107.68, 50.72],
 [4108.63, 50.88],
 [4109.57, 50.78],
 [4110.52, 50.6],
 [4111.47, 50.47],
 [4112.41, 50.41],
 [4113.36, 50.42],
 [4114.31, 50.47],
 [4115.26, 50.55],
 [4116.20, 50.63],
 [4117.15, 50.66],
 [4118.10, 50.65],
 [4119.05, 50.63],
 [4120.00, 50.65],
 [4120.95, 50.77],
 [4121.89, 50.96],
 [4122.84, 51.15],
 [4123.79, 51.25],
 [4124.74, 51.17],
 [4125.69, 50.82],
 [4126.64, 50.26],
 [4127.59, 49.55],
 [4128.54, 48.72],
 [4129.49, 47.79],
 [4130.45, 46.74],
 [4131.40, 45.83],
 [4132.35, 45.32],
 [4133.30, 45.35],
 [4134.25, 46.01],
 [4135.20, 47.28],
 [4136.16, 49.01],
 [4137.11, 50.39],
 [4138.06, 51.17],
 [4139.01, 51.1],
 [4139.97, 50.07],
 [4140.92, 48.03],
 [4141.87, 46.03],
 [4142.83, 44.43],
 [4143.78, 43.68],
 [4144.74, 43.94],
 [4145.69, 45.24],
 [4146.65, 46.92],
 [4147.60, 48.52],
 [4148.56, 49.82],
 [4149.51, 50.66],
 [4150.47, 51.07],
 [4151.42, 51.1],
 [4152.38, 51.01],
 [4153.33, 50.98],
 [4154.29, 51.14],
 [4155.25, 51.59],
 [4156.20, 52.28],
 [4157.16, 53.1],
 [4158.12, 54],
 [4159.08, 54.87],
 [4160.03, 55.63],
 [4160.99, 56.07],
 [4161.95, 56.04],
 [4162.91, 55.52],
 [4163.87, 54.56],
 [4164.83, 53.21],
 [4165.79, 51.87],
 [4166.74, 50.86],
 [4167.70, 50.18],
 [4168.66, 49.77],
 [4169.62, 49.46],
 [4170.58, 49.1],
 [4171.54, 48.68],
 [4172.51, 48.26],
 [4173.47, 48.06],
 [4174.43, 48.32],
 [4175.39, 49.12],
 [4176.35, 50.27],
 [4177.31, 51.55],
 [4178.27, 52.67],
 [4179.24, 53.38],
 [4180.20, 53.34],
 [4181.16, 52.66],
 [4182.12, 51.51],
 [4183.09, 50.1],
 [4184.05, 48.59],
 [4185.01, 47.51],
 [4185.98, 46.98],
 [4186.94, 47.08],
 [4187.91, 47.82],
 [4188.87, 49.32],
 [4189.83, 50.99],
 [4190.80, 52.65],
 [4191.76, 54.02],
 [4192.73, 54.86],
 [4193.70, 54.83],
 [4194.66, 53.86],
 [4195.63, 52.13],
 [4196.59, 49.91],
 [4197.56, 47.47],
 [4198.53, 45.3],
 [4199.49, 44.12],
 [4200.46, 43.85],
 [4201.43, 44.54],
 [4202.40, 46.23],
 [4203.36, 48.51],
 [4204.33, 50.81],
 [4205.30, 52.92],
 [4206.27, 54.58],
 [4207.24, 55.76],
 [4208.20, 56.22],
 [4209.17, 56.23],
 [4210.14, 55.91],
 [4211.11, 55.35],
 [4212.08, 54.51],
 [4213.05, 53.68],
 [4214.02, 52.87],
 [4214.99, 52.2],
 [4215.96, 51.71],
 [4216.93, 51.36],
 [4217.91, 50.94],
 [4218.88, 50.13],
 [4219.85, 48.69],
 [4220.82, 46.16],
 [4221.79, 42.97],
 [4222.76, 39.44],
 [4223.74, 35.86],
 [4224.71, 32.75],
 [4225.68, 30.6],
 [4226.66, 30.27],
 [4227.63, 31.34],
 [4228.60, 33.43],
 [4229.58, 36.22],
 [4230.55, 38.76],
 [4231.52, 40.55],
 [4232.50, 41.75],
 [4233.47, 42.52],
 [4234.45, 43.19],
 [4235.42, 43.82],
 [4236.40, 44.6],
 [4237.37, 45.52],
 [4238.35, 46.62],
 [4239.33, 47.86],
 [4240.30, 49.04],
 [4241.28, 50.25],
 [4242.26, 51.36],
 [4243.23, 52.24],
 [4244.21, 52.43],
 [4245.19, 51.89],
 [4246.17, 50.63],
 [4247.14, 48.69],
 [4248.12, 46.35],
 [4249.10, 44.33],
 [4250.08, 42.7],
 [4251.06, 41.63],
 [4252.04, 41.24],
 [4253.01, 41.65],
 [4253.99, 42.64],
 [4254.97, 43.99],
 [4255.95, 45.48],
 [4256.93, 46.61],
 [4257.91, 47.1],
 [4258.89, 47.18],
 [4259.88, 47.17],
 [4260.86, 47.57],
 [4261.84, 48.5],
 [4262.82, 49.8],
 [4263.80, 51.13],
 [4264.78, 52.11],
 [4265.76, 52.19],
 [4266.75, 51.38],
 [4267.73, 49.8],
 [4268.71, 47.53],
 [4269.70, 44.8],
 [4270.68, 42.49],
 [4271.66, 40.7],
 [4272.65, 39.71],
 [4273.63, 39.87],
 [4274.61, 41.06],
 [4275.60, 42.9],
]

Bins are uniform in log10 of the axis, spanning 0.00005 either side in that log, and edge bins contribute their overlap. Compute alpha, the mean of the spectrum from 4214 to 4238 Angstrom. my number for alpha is 42.1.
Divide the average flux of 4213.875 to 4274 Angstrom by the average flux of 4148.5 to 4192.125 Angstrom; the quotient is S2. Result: 0.9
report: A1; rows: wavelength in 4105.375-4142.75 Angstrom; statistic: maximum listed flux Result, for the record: 51.25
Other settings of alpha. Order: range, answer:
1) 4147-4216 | 51.3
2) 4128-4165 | 49.8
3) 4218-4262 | 43.9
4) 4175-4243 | 47.8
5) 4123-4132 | 49.1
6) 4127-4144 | 47.7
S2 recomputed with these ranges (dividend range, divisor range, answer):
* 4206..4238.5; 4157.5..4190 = 0.89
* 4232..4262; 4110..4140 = 0.93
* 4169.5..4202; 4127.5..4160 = 1.02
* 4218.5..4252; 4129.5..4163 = 0.87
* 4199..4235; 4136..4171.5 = 0.91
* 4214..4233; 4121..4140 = 0.85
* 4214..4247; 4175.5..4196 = 0.87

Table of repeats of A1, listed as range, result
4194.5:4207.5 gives 55.76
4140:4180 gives 56.07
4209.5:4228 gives 55.91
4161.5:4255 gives 56.23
